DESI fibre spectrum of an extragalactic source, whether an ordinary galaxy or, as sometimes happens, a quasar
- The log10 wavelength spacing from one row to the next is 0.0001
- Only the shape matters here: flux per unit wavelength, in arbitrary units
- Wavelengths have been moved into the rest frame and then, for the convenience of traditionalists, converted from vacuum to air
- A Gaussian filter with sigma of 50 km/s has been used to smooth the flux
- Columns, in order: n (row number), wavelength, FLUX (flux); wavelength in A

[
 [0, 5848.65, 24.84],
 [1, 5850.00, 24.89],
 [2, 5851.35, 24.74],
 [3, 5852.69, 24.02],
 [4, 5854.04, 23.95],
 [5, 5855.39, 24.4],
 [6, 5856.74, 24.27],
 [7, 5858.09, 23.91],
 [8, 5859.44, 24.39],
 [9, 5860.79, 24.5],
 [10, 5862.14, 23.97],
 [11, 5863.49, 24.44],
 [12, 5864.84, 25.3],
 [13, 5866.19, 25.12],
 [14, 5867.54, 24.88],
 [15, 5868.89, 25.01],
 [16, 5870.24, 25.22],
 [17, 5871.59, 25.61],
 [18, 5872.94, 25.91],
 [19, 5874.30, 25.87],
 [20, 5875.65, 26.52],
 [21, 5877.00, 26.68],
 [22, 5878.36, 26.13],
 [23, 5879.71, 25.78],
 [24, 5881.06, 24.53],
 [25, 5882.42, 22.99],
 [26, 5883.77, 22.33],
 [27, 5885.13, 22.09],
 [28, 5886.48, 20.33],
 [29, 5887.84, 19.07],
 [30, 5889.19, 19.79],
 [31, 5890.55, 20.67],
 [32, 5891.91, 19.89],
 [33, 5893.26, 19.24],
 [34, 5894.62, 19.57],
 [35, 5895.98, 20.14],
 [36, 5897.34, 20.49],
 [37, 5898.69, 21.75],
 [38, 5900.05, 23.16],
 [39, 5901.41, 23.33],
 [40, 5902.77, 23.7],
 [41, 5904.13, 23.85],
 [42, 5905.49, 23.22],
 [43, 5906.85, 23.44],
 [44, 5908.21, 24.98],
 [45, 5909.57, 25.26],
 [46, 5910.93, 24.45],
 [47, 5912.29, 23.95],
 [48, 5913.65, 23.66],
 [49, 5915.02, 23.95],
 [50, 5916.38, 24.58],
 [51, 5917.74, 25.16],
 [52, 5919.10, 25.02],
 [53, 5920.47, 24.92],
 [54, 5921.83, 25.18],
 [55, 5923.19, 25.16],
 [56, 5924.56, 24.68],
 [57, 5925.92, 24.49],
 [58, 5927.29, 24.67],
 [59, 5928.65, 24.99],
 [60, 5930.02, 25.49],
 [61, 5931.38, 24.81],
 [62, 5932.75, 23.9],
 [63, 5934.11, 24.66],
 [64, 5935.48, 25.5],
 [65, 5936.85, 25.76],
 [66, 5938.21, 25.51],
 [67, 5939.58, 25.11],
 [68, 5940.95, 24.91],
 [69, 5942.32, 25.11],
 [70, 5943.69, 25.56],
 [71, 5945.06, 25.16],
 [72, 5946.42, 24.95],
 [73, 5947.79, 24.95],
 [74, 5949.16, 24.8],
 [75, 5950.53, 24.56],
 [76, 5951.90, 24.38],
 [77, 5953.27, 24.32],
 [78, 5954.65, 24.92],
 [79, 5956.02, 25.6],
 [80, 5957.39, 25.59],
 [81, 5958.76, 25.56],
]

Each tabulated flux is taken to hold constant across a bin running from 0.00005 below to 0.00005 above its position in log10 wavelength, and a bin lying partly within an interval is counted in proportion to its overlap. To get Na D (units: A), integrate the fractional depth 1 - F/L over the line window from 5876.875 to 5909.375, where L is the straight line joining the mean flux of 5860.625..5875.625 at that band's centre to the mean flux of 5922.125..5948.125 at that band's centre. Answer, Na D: 3.6 A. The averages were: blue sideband 25.2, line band 22.3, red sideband 25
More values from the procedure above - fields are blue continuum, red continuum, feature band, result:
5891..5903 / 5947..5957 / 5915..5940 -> -1.9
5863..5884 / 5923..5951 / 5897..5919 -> 1.2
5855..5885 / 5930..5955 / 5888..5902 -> 2.3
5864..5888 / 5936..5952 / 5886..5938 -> 3.1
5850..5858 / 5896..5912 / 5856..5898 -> 0.8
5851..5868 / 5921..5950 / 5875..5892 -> 1.2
